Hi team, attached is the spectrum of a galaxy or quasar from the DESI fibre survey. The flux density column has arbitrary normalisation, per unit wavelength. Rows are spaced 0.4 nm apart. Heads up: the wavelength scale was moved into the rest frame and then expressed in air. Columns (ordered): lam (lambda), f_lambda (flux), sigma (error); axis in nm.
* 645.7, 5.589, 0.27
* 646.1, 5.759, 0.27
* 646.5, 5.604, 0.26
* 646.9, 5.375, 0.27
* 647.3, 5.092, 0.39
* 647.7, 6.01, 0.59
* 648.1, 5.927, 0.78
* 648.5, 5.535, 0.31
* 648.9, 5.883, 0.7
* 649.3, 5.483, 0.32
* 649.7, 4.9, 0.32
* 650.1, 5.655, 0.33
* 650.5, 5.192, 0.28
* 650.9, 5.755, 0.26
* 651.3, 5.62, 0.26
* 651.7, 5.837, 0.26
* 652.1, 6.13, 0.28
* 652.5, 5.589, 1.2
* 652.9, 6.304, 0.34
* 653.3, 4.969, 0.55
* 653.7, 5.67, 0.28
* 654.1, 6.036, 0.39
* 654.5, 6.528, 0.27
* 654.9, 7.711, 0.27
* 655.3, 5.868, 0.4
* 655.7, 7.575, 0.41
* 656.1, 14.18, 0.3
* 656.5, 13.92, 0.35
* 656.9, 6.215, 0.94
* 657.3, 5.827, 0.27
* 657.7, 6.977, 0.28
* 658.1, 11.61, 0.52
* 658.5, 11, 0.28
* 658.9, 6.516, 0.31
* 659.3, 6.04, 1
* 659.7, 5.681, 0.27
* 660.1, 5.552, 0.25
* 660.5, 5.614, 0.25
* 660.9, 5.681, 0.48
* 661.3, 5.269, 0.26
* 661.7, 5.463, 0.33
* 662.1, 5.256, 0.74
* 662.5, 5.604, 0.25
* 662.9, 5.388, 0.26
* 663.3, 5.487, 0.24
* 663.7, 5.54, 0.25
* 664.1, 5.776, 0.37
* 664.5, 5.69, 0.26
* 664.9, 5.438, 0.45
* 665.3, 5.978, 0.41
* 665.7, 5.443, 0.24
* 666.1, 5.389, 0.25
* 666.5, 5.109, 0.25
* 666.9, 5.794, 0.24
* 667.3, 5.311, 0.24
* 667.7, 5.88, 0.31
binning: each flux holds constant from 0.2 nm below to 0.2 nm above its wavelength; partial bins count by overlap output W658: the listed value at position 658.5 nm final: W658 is 11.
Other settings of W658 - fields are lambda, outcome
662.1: 5.256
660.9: 5.681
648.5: 5.535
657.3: 5.827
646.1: 5.759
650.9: 5.755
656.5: 13.92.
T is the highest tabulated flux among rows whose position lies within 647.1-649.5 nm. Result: 6.01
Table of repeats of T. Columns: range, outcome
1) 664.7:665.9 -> 5.978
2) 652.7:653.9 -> 6.304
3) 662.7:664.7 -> 5.776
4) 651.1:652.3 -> 6.13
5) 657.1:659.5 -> 11.61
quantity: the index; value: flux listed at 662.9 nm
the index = 5.388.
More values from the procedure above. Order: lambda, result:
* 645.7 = 5.589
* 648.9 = 5.883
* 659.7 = 5.681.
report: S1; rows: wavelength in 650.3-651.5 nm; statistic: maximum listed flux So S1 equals 5.755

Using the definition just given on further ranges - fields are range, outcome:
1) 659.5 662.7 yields 5.681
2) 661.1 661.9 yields 5.463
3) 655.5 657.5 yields 14.18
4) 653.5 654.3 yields 6.036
